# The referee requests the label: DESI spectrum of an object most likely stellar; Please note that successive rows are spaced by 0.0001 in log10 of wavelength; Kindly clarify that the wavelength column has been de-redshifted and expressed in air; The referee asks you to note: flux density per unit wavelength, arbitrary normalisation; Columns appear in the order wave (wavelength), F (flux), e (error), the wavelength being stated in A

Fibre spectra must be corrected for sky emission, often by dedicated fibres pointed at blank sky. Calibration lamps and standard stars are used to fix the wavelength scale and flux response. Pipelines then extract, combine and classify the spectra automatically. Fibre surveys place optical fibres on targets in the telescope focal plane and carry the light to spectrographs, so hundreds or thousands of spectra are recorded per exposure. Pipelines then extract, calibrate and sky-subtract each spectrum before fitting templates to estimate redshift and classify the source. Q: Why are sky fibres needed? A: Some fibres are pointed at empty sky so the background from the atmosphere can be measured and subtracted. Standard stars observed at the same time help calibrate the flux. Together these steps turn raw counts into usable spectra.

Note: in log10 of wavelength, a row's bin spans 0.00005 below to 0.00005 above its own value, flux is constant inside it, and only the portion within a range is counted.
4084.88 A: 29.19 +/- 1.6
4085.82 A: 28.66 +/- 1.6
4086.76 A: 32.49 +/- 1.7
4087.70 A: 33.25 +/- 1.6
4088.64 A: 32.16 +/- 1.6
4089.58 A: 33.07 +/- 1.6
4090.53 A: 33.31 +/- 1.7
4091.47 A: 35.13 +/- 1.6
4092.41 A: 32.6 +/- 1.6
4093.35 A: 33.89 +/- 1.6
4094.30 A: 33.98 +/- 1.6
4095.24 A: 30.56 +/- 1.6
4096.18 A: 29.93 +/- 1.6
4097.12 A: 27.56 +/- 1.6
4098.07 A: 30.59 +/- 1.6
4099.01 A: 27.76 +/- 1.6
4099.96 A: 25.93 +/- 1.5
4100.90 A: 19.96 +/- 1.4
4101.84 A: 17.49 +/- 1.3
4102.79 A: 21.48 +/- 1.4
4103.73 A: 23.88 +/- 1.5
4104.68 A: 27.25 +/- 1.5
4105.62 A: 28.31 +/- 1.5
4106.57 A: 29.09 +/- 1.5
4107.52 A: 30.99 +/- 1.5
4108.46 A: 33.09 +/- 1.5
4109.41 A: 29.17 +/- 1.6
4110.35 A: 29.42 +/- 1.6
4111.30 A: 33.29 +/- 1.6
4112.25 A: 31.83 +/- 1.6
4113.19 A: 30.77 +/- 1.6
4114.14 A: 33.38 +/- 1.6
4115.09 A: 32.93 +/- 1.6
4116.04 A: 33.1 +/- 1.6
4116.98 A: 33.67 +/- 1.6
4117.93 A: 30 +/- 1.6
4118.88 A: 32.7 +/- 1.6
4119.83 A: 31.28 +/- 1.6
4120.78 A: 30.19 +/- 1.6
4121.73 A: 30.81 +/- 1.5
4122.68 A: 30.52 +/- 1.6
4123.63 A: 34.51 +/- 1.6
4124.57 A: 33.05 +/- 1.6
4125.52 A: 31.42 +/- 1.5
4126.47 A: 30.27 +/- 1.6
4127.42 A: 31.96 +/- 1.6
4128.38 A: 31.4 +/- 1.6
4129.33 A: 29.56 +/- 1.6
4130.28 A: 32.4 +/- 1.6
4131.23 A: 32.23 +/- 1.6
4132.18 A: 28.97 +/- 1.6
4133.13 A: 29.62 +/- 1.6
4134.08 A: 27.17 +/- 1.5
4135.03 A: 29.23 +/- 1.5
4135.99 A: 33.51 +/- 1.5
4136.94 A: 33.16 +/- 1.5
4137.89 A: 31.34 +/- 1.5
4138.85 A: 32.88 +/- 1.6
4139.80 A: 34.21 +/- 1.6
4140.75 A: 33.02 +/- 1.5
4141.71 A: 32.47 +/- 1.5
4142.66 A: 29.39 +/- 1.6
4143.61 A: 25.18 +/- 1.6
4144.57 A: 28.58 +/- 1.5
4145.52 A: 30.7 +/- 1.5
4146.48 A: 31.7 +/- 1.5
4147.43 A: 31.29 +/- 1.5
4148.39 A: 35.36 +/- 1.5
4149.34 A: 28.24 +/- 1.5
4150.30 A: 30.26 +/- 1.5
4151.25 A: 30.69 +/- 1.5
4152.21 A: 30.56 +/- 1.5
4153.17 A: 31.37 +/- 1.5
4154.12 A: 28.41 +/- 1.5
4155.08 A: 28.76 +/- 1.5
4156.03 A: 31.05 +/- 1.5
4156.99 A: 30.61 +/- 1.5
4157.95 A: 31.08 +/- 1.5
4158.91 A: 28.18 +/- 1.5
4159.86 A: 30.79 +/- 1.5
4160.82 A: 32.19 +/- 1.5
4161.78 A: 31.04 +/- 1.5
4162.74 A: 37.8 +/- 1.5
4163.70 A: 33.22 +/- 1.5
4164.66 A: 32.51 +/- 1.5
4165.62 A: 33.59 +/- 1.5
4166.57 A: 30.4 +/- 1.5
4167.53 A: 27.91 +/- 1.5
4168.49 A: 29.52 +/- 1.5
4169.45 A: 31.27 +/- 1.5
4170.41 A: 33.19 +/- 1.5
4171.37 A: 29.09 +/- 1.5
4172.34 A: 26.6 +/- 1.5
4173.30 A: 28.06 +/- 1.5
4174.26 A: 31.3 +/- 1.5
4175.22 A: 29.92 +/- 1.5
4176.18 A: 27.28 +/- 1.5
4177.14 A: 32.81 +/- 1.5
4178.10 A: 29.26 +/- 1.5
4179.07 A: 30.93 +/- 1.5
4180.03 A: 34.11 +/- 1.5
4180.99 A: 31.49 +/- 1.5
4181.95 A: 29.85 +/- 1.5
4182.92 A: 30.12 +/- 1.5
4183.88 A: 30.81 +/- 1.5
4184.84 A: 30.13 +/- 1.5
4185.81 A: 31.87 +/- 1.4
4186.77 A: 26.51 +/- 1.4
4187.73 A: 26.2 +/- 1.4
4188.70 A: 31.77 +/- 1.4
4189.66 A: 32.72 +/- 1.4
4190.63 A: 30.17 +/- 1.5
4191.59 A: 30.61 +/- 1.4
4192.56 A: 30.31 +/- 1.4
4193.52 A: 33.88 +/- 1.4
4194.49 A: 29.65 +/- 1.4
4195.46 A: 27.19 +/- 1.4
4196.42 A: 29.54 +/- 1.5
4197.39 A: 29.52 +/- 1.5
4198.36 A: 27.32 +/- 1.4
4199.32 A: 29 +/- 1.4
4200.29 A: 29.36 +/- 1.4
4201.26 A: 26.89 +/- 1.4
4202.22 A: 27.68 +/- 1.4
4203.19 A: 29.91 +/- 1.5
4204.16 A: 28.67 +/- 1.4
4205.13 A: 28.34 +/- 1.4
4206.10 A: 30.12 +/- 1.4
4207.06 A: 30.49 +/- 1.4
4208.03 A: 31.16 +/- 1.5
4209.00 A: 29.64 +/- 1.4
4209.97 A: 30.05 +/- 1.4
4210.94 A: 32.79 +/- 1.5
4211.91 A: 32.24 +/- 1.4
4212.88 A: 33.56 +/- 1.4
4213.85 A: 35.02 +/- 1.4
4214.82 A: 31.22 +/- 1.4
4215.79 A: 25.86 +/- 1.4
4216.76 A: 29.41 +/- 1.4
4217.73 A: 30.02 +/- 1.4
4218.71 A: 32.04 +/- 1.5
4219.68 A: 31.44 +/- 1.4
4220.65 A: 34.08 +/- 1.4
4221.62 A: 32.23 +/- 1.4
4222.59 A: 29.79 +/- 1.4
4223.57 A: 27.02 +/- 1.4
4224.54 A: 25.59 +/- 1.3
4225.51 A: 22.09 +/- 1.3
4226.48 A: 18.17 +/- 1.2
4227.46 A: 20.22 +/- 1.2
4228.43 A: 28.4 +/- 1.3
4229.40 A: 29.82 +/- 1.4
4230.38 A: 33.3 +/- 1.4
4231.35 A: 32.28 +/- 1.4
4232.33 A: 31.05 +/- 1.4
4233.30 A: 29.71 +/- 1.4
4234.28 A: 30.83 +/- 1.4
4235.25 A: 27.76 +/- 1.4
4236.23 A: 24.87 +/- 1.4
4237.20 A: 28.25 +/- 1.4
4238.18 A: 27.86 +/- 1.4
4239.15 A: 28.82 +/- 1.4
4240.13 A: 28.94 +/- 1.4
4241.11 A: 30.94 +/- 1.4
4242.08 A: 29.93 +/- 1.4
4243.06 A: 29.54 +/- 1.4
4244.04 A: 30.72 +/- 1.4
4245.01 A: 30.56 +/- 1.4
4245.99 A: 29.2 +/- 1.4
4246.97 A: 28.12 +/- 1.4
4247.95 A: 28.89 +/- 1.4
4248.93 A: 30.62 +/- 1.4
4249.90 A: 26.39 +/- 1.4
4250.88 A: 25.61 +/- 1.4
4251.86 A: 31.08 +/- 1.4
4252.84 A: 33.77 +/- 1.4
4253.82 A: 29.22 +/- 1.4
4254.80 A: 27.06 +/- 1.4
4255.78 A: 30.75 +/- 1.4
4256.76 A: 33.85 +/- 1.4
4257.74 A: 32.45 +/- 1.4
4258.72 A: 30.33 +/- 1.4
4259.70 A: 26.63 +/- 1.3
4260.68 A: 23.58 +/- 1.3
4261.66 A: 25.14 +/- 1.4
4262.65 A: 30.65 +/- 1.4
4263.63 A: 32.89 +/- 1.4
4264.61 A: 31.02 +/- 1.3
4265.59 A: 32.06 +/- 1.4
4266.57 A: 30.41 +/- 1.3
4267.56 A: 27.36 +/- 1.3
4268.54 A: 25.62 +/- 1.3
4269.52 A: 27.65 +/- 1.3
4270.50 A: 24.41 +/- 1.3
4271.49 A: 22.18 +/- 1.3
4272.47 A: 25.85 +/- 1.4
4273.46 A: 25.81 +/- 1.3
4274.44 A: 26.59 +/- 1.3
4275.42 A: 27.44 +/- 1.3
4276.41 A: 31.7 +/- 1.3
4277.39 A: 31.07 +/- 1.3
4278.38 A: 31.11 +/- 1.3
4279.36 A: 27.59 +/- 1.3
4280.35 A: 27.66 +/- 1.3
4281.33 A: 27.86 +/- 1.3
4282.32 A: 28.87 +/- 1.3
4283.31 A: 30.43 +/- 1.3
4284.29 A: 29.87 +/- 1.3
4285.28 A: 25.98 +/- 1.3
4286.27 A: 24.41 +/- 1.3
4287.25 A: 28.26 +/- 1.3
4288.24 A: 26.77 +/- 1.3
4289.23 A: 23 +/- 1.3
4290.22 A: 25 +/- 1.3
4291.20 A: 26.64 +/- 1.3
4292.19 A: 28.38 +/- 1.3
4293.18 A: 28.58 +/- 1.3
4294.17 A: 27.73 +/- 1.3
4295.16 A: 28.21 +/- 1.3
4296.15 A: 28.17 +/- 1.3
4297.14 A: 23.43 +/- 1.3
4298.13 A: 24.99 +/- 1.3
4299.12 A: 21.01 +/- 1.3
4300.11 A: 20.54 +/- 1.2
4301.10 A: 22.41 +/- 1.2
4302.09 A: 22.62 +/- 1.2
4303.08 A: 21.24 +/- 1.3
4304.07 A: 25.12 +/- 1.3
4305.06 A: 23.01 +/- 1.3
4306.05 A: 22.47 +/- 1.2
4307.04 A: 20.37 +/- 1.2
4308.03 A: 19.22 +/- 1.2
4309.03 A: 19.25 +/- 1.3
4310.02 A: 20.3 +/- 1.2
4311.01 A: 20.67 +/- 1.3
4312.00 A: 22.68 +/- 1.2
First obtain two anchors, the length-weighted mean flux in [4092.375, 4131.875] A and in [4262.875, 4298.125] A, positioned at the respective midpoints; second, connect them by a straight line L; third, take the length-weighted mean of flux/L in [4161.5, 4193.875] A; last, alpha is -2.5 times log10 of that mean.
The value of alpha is -0.058 mag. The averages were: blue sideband 30.1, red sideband 27.7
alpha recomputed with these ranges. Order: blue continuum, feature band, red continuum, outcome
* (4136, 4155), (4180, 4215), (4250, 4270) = 0.000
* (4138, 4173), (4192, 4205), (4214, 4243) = 0.020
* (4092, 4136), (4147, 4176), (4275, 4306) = -0.063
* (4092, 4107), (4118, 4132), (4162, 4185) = -0.102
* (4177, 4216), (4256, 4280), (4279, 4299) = -0.030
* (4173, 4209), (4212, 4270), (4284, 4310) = -0.075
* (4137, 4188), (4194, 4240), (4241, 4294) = 0.014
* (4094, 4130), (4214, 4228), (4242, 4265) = 0.060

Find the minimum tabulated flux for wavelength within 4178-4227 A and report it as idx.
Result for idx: 18.17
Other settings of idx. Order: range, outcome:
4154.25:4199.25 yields 26.2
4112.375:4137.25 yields 27.17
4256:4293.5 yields 22.18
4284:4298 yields 23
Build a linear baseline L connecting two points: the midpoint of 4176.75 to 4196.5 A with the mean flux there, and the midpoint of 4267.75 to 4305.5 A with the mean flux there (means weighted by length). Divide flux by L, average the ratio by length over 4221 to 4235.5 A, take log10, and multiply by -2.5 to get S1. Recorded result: 0.029 mag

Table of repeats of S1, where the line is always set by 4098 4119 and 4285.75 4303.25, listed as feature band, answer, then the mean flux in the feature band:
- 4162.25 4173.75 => -0.13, 31.1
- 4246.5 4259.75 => -0.15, 29.7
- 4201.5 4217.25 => -0.13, 30.3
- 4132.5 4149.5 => -0.10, 31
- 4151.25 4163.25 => -0.11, 31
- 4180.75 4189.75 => -0.10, 30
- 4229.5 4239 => -0.12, 29.5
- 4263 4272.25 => -0.10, 28.2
